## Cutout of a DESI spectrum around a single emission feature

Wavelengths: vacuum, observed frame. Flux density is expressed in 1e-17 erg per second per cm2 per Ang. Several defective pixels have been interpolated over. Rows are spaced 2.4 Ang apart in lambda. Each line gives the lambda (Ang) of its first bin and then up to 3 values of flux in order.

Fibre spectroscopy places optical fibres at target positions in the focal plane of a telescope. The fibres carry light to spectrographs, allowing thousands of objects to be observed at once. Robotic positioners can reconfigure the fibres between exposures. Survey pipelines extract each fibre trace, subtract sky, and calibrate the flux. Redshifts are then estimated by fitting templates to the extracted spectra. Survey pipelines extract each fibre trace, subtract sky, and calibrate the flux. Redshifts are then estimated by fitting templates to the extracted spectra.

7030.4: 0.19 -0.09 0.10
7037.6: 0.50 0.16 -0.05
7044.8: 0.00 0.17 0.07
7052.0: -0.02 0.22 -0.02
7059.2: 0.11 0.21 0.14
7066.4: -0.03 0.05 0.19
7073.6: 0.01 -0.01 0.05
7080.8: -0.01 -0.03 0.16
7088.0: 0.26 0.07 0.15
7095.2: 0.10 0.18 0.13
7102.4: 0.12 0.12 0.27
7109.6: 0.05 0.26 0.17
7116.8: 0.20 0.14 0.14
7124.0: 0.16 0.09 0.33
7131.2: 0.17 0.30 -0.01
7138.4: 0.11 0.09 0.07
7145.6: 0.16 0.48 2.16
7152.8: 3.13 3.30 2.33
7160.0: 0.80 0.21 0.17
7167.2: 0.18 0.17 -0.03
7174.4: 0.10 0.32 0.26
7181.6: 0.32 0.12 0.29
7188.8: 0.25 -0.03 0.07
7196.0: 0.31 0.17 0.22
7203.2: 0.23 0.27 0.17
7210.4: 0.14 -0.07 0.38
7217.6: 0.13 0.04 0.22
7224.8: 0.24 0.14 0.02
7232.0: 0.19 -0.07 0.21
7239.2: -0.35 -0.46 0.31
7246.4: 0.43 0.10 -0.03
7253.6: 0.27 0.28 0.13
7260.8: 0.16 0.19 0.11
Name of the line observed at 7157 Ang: [O II]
